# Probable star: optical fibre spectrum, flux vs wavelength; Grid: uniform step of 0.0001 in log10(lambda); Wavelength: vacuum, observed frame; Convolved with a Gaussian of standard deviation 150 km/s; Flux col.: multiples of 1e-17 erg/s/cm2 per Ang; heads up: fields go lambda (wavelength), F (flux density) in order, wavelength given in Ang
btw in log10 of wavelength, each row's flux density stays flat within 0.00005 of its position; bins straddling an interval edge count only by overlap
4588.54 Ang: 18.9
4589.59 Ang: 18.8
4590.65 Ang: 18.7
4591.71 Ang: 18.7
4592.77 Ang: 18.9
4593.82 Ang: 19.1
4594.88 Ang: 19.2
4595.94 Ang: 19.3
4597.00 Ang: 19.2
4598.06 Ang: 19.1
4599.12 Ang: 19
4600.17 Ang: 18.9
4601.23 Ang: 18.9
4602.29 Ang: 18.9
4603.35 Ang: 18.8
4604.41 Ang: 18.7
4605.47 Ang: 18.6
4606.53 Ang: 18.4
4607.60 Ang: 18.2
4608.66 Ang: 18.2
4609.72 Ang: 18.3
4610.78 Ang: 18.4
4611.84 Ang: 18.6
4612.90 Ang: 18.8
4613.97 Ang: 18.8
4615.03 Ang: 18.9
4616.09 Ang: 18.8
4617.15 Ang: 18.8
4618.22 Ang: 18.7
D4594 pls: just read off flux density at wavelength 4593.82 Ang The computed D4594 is 19.1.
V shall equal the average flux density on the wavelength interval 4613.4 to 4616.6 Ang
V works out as 18.8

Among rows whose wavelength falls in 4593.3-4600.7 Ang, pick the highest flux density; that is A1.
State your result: 19.3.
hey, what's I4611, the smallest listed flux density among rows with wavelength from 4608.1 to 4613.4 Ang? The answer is 18.2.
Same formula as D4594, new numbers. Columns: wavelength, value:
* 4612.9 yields 18.8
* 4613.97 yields 18.8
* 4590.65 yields 18.7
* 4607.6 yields 18.2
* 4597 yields 19.2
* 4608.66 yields 18.2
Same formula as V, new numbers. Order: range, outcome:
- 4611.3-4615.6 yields 18.8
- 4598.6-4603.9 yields 18.9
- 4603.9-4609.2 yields 18.4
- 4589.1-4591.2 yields 18.7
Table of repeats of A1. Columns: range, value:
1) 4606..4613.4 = 18.8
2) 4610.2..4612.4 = 18.6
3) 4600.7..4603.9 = 18.9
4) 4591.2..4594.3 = 19.1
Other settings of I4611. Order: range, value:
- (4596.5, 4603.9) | 18.8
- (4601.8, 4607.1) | 18.4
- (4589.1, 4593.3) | 18.7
